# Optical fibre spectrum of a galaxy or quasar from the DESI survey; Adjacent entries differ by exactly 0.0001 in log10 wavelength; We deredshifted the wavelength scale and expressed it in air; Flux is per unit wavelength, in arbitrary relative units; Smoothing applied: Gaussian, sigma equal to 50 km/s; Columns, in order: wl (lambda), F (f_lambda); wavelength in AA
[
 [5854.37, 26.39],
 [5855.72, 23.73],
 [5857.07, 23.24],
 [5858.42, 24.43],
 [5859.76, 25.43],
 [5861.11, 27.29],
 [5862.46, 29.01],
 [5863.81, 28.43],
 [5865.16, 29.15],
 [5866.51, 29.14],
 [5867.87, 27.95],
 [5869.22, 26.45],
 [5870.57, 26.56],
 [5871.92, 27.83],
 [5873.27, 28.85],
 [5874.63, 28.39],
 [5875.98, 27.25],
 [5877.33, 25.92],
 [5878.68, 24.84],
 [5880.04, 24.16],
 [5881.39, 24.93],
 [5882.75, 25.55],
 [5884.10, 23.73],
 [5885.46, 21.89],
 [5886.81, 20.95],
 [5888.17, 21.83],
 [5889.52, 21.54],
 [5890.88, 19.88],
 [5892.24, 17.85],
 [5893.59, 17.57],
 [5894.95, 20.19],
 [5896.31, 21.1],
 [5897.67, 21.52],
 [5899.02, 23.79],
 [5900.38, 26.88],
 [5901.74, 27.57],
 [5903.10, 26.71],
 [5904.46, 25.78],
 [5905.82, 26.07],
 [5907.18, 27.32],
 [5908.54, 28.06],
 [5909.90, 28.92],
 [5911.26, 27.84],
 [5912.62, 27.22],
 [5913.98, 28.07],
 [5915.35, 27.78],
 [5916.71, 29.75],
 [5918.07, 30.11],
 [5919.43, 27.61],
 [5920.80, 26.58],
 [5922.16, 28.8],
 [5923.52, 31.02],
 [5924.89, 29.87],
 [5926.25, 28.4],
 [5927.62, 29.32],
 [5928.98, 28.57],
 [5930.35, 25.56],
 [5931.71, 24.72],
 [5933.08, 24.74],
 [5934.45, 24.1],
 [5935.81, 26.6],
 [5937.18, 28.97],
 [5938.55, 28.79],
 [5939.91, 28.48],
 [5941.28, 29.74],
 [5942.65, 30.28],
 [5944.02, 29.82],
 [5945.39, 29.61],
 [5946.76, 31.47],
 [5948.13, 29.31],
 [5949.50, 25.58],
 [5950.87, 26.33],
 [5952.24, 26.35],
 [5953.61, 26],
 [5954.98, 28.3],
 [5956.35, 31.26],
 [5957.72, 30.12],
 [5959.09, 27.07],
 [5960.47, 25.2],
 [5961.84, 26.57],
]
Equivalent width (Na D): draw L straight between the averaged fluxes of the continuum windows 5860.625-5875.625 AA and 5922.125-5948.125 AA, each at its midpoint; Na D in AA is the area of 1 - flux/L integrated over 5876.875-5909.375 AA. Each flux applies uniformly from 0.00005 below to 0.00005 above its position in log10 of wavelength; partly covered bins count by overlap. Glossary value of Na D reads 5.3 AA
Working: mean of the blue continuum 28.1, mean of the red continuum 28.4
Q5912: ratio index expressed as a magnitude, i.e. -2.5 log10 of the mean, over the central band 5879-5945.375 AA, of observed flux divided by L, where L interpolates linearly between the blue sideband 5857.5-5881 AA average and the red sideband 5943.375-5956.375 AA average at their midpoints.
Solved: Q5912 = 0.069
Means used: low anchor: 27.1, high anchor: 28.3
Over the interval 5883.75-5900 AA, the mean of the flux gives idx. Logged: 21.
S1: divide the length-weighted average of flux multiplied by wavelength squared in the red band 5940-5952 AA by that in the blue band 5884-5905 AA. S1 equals 1.3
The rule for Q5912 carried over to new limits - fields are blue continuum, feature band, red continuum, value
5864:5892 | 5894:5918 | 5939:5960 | 0.018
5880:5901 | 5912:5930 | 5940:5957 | -0.126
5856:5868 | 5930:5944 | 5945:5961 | 0.019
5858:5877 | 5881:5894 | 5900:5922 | 0.269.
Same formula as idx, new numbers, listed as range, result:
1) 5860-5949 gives 26.5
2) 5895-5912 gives 25.8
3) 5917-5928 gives 29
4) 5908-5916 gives 28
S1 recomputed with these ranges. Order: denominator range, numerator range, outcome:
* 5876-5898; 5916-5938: 1.27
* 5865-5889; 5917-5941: 1.10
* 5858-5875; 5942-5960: 1.06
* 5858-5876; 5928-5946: 1.03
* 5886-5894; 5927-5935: 1.32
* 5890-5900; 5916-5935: 1.37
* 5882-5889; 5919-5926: 1.28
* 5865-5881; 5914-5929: 1.08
